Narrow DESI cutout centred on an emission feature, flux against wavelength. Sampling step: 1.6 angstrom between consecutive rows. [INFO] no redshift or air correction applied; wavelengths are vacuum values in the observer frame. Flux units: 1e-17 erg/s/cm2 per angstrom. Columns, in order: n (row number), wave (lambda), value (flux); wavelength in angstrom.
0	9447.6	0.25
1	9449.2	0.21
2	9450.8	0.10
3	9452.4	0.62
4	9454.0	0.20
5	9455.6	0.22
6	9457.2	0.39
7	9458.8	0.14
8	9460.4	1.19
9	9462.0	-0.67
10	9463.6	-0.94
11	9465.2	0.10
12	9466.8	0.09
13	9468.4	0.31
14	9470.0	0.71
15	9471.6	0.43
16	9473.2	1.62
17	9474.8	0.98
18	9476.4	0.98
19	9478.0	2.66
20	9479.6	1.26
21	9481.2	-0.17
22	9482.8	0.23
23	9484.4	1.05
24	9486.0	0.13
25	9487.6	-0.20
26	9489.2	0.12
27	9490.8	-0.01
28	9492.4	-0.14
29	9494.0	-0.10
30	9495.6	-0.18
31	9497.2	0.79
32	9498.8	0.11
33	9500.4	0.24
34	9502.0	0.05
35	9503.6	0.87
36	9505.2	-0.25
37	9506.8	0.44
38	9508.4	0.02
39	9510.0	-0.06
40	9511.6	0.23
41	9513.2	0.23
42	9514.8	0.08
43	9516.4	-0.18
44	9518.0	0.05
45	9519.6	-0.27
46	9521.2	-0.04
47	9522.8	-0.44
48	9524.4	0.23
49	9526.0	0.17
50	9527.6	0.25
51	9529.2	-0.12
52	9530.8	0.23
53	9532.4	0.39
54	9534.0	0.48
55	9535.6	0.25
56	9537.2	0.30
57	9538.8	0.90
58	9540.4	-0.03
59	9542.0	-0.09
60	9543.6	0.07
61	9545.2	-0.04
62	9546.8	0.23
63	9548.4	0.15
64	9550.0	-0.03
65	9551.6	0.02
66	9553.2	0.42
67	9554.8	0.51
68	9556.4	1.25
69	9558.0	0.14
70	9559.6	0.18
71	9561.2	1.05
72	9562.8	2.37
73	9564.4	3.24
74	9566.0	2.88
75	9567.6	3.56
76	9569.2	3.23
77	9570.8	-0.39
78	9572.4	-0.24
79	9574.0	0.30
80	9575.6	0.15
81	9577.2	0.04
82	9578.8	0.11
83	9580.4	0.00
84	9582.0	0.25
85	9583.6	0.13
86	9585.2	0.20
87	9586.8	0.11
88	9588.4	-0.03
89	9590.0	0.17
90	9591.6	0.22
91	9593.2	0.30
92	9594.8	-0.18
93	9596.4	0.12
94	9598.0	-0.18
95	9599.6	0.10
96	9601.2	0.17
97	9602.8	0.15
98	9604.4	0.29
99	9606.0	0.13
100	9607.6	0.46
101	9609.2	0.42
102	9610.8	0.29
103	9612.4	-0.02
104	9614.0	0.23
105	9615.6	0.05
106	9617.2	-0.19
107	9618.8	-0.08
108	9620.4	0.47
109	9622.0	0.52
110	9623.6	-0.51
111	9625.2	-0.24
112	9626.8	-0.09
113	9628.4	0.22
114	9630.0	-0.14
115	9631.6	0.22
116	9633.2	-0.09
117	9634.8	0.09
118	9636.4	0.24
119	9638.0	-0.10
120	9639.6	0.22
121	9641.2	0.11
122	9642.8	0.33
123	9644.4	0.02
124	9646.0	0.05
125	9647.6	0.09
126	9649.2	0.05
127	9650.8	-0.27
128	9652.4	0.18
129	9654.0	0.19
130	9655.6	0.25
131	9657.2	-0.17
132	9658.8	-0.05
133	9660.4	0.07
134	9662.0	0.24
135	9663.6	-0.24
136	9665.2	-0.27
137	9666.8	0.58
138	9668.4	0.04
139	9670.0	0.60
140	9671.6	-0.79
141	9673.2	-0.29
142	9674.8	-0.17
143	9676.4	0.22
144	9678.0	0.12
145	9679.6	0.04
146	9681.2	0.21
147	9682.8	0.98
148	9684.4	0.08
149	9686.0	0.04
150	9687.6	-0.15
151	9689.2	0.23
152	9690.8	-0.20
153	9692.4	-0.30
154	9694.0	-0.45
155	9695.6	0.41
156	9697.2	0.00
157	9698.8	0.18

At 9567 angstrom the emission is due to [O III]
